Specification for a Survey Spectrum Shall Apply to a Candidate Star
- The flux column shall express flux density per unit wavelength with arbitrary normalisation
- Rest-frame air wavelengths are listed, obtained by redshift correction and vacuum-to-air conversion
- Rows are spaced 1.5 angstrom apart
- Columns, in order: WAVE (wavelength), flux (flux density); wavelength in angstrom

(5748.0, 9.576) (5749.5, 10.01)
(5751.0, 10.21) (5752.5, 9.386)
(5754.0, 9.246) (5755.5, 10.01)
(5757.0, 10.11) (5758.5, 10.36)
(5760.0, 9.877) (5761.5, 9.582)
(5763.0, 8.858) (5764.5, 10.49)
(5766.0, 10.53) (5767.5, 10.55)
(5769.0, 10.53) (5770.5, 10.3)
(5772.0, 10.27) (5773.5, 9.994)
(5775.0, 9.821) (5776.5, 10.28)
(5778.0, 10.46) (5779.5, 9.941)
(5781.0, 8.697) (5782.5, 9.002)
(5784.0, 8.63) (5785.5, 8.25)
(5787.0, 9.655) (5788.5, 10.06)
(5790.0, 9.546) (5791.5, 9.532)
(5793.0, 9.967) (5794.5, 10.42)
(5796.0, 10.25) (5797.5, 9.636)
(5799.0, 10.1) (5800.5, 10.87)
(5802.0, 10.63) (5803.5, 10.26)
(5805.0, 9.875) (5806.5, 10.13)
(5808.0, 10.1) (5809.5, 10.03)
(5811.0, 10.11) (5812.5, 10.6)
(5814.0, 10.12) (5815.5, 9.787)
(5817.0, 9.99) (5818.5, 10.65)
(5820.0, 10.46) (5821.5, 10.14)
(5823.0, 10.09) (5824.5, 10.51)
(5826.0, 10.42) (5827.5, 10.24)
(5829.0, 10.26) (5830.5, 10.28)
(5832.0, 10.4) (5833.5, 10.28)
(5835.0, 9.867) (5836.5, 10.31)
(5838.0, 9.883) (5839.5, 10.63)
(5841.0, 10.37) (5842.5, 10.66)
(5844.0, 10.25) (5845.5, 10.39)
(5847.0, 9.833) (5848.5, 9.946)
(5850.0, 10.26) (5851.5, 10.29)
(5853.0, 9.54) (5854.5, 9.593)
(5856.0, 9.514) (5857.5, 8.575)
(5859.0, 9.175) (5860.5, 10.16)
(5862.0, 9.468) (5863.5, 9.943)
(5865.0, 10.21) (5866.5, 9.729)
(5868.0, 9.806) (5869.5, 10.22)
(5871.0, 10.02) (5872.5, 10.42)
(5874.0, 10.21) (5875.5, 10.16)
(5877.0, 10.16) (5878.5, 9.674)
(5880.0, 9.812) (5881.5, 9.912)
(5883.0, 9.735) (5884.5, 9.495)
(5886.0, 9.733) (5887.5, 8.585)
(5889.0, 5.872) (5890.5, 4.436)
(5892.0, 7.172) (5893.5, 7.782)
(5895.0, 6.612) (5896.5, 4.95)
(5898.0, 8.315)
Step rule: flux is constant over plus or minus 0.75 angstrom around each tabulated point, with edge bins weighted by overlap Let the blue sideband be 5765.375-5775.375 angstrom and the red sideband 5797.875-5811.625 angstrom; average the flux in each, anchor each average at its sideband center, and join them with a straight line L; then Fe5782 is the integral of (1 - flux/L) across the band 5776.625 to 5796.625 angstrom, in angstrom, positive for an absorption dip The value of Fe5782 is 1.31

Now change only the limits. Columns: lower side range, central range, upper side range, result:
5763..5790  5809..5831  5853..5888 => -1.03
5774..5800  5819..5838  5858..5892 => -1.47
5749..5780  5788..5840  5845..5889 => -1.51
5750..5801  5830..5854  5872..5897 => -3.03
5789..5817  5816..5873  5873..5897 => -4.97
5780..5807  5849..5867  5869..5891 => -0.60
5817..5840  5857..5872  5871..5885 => 0.43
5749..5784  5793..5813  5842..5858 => -0.63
